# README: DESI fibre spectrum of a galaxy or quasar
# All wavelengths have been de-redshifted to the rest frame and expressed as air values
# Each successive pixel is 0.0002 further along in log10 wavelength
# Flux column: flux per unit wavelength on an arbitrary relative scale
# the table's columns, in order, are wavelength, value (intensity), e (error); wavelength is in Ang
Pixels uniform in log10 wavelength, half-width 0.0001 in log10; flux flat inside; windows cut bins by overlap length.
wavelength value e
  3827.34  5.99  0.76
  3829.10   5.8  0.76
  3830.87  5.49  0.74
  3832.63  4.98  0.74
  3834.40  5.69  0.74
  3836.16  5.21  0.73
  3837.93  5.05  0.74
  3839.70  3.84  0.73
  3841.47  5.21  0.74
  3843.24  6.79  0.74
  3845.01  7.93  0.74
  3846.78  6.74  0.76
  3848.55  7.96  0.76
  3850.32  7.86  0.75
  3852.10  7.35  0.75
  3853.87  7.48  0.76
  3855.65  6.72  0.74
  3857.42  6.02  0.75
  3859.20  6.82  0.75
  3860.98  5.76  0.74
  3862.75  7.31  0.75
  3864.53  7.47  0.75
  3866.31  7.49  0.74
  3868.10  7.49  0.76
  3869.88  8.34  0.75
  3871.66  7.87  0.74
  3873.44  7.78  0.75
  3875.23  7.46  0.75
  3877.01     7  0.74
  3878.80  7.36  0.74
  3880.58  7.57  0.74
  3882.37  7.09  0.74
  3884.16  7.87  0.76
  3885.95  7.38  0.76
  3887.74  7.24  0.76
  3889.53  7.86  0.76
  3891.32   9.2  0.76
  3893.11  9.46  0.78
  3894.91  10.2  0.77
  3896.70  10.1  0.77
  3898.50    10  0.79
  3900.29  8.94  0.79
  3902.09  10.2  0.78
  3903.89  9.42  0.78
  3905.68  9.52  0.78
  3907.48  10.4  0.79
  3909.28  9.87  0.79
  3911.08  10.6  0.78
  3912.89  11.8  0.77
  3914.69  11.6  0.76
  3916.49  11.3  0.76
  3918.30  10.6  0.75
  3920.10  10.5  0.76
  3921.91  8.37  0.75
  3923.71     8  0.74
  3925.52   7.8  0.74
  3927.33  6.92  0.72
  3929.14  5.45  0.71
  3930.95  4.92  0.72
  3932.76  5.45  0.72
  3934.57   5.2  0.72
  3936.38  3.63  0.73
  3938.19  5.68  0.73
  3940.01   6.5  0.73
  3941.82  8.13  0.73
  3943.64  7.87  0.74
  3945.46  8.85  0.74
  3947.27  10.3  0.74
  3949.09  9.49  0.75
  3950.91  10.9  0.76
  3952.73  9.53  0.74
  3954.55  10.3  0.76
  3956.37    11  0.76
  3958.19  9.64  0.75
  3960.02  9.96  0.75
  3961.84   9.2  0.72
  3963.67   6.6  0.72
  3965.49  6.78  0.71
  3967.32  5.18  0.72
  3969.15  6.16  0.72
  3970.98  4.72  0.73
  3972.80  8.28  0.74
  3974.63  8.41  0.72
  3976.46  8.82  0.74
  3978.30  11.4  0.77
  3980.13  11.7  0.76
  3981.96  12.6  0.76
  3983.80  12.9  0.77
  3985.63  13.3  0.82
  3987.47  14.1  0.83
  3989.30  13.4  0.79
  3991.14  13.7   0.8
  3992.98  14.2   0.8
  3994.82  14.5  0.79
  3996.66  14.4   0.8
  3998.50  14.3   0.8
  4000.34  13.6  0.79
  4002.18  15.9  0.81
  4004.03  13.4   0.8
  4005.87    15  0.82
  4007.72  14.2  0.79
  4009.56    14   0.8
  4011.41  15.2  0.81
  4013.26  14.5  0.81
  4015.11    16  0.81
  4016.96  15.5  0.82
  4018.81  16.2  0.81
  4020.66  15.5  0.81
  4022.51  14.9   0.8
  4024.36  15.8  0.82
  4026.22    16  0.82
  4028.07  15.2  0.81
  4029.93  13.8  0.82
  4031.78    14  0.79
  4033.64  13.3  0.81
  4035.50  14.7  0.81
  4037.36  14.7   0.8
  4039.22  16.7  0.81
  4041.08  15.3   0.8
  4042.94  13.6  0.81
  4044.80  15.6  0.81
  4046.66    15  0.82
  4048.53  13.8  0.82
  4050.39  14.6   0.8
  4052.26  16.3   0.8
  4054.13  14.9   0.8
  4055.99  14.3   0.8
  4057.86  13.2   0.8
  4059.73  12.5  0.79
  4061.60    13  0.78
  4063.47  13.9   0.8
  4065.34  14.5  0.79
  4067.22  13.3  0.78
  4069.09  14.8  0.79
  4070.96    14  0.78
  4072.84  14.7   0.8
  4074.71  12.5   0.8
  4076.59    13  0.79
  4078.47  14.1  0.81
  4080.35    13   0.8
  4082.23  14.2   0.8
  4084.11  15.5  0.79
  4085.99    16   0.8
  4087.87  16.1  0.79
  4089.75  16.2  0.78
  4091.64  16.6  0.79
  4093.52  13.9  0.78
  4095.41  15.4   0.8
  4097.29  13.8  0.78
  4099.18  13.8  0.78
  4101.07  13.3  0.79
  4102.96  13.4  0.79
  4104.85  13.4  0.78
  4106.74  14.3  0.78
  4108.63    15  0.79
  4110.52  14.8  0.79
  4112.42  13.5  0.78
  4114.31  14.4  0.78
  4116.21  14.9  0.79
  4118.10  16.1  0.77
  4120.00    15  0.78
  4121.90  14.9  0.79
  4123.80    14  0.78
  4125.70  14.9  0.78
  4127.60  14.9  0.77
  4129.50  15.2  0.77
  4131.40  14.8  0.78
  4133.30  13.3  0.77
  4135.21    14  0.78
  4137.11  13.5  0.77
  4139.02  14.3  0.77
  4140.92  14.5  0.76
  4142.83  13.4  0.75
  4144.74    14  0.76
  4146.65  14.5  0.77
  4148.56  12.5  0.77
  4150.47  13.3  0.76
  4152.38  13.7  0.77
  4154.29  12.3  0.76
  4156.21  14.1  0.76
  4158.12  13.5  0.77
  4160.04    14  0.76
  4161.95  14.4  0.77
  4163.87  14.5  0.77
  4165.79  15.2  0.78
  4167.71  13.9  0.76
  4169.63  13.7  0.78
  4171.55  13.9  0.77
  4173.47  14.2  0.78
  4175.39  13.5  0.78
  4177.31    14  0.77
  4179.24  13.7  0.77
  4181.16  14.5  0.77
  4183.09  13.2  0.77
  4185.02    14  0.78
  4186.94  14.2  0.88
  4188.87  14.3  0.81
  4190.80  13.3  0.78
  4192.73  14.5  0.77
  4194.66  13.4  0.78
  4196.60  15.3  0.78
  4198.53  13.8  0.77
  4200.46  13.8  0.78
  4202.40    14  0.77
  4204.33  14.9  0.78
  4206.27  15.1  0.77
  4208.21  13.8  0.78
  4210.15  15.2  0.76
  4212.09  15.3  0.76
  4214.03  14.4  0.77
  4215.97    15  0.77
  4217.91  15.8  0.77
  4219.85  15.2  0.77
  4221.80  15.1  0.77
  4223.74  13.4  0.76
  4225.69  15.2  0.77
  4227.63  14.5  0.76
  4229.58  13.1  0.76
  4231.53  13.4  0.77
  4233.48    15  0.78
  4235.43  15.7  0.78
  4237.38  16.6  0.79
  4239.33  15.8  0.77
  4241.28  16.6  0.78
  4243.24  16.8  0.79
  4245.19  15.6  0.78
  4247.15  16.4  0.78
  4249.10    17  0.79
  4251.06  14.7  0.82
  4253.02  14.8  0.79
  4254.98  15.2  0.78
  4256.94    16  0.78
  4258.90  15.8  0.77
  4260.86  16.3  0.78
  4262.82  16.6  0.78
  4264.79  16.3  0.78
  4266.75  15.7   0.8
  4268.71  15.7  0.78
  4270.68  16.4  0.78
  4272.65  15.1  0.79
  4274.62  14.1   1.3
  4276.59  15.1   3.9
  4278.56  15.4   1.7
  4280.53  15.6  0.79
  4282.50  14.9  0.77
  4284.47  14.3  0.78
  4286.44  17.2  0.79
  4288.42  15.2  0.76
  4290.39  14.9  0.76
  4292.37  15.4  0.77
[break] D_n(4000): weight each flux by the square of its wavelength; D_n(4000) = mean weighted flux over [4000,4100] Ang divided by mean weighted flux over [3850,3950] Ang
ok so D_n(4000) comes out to 1.94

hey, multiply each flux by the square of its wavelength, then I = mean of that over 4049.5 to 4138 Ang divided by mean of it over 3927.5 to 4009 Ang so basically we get 1.53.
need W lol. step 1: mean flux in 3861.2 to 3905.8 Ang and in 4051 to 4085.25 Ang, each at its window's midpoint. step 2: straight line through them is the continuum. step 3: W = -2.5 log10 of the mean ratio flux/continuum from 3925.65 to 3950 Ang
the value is 0.411 mag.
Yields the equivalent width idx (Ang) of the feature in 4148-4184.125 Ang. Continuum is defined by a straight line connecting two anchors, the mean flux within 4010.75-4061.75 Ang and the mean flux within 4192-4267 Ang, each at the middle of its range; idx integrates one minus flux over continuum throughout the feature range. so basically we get 3.0 Ang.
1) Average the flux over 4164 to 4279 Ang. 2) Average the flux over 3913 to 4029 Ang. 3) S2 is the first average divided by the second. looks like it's 1.37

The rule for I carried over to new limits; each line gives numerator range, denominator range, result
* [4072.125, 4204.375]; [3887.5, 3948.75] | 1.84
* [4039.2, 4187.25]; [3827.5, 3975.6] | 2.02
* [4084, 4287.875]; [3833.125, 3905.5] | 2.29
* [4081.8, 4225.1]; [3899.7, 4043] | 1.40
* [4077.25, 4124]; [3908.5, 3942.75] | 2.00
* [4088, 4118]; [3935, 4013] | 1.45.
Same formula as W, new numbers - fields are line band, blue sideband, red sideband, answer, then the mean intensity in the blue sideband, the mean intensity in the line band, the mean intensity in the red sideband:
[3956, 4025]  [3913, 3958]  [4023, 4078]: -0.08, 8.35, 12.2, 14.4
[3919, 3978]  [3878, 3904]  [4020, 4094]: 0.34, 8.64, 7.82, 14.6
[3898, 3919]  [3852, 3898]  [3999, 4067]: -0.13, 7.71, 10.4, 14.7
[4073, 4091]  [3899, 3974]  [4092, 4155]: -0.13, 8.43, 14.6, 14.2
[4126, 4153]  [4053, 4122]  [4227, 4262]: 0.05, 14.3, 14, 15.5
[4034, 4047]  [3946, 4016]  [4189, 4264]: -0.21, 11.5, 15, 15.1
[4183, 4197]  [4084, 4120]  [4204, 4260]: 0.08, 14.7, 14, 15.2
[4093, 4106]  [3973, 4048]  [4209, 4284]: 0.05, 14.1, 13.9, 15.4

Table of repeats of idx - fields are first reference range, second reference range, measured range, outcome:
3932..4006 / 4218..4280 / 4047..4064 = -3.4 Ang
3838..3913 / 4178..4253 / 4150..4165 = -0.2 Ang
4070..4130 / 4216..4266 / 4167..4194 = 2.1 Ang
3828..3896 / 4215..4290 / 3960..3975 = 3.7 Ang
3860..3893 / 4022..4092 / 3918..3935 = 3.9 Ang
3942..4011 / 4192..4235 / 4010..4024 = -4.5 Ang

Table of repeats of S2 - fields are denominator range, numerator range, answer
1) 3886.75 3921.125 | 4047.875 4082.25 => 1.40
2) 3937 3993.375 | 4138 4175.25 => 1.45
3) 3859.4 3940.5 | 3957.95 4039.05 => 1.55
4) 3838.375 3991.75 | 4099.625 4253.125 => 1.70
